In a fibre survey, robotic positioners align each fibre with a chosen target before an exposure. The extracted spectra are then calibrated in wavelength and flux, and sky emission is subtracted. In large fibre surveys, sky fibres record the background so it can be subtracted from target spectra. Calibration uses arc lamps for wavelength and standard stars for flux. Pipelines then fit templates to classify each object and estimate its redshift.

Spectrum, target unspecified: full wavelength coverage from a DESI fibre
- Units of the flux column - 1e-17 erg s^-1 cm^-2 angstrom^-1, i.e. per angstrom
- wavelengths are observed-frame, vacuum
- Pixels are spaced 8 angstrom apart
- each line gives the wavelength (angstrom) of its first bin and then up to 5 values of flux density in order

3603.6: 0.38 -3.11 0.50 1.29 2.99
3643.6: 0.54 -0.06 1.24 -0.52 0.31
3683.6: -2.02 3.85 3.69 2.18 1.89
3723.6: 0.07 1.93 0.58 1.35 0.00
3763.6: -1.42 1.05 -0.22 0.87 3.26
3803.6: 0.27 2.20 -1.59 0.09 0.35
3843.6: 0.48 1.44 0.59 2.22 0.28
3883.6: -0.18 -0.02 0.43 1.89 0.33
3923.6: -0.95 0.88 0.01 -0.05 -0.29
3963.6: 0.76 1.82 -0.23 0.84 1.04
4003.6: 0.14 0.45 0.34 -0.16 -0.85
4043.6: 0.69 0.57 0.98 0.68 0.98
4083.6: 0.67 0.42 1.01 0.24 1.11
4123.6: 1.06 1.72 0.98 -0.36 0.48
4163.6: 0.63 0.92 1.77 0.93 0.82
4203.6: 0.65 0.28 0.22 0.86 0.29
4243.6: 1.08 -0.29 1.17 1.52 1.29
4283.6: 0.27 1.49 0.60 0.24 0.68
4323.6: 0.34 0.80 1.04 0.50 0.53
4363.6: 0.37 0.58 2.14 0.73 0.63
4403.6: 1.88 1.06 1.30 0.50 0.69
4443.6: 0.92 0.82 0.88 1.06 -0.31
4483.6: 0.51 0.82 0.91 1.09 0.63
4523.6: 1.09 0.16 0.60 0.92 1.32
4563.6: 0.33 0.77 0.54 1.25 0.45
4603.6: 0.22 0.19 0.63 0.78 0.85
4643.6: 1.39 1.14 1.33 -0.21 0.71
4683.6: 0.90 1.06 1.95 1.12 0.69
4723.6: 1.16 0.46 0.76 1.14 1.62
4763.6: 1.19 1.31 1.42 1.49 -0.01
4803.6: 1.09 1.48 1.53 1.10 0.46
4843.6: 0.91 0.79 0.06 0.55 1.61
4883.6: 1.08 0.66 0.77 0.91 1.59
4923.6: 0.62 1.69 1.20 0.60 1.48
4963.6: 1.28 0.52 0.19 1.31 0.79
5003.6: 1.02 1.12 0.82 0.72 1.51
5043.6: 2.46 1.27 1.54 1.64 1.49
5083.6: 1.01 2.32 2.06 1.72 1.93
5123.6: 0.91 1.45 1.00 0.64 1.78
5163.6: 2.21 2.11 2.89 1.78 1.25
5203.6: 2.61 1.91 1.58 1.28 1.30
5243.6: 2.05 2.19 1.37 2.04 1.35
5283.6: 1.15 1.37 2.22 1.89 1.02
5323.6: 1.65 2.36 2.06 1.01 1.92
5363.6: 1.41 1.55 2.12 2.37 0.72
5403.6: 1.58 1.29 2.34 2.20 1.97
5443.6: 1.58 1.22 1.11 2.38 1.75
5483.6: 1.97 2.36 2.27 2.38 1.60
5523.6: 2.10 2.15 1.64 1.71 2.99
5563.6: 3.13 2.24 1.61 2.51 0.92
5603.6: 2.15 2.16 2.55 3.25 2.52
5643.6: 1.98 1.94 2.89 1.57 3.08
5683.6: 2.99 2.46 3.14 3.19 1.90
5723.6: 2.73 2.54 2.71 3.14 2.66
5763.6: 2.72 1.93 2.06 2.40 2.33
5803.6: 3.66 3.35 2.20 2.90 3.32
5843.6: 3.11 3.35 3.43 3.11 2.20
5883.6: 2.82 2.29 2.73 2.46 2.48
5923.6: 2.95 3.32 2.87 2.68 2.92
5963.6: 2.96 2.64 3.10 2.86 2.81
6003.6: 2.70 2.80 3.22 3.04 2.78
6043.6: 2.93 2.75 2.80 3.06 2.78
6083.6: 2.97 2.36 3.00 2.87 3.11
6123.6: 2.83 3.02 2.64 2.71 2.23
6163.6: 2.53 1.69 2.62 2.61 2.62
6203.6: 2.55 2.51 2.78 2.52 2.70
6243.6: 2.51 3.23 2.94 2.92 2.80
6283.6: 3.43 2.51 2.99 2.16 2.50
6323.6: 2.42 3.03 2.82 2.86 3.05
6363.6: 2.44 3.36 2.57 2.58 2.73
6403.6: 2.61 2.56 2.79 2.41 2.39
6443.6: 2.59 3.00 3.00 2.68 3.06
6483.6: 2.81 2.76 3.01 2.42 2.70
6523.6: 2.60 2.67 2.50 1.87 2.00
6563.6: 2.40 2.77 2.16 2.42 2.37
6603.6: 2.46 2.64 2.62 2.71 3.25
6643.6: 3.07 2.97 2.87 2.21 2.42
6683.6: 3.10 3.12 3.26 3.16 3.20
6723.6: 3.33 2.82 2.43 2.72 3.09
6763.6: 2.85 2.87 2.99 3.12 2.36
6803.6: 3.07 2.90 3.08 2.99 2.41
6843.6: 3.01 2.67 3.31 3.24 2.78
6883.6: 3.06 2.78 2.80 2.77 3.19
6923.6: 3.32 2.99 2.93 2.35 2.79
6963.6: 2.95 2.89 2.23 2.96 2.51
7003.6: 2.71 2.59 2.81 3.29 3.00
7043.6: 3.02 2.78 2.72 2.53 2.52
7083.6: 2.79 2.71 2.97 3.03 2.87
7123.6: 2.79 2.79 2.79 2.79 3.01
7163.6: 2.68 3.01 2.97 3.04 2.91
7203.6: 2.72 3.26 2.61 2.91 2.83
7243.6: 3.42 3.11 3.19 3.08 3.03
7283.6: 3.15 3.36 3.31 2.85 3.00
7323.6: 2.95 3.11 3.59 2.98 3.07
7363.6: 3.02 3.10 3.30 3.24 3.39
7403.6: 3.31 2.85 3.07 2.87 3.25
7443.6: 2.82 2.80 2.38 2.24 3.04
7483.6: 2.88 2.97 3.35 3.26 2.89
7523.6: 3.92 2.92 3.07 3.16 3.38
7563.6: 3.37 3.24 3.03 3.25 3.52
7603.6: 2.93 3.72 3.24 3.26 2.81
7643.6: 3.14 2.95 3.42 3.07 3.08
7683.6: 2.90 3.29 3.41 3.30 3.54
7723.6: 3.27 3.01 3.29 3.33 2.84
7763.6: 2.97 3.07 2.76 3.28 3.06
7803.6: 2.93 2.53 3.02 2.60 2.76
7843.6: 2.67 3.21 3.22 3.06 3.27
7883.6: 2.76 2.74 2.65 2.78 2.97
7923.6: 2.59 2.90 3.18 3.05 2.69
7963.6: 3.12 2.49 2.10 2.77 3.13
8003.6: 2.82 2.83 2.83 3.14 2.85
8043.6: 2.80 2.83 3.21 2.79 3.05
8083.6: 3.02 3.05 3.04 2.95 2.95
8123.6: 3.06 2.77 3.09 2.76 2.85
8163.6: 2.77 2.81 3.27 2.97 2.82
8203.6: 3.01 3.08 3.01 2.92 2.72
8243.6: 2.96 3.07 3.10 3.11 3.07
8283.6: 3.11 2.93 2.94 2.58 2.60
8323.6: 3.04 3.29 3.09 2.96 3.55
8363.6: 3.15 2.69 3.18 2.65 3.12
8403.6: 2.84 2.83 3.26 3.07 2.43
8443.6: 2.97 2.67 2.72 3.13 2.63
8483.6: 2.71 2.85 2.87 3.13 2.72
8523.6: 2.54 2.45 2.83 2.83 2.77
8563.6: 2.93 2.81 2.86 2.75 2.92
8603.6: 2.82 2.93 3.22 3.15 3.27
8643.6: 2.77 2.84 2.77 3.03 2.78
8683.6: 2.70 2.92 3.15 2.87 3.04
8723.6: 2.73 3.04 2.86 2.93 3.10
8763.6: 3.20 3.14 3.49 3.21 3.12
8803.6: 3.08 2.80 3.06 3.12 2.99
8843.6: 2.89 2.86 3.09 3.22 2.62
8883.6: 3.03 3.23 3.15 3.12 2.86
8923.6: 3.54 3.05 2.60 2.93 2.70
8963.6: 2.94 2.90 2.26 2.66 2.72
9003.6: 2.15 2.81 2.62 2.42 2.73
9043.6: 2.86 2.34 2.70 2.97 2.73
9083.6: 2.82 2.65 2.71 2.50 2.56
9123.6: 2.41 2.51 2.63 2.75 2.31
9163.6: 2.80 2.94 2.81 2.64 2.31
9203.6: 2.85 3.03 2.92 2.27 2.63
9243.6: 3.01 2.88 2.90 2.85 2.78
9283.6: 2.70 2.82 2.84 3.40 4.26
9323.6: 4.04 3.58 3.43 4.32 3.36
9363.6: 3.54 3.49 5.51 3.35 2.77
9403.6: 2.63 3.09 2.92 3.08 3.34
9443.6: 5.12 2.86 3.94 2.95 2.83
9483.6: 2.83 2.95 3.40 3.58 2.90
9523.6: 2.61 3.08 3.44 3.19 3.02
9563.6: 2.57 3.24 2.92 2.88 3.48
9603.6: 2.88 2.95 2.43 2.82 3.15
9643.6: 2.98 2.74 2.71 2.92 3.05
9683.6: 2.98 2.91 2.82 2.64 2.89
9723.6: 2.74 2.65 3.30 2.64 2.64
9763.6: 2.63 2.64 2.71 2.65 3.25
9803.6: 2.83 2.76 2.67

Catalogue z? 0.27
